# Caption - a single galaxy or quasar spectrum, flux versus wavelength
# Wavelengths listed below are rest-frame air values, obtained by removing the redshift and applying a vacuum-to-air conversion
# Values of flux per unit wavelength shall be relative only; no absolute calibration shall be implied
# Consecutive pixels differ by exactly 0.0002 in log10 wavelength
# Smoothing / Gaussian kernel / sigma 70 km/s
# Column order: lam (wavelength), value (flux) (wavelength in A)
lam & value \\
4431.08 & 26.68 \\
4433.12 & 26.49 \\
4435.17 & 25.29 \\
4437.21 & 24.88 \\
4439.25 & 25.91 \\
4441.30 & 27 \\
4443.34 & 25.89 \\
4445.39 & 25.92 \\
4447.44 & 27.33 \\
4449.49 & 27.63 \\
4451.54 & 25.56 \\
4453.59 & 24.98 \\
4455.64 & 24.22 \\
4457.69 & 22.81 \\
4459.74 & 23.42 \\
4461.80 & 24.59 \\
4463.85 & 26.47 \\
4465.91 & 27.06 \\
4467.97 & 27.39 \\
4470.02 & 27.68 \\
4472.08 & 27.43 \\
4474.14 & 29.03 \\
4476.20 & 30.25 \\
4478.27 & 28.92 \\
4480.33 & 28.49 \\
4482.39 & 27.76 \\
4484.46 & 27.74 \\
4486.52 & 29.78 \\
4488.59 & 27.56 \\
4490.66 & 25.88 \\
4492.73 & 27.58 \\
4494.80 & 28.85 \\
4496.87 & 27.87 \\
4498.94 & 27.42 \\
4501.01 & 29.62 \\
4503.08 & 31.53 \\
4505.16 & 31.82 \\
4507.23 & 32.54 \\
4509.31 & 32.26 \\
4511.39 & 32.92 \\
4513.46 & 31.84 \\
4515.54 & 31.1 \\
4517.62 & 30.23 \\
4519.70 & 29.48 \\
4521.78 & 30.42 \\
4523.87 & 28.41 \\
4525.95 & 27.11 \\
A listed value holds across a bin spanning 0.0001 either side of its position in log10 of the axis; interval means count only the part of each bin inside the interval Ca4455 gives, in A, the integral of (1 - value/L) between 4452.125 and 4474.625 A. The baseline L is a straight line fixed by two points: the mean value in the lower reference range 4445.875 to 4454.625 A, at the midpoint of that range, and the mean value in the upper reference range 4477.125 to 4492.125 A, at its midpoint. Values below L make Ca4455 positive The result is 1.0 A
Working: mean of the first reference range 26.3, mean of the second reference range 28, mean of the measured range 25.8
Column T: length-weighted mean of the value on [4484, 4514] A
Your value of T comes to 29.7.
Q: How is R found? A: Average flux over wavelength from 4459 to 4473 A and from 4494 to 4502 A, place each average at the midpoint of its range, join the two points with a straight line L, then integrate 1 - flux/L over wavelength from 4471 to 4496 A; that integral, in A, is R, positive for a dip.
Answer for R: -0.7 A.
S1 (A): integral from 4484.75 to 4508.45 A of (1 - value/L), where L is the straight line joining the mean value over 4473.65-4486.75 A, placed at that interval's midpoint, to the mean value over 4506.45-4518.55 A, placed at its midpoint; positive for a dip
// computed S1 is 1.0 A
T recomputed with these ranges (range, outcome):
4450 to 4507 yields 27.6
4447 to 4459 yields 25.3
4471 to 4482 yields 28.8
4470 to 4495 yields 28.2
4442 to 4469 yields 25.7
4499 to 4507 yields 30.7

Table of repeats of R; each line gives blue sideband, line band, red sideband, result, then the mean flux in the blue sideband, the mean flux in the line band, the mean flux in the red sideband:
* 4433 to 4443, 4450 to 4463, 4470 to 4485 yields 1.3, 25.9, 24.4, 28.5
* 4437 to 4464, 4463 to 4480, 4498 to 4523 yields -0.4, 25.5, 28.1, 30.9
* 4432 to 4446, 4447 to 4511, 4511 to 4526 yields 0.7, 25.9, 27.9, 30.3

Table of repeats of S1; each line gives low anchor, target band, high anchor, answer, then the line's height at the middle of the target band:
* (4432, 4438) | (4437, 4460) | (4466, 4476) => 0.80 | 26.5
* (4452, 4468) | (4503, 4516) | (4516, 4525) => -1.46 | 28.8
